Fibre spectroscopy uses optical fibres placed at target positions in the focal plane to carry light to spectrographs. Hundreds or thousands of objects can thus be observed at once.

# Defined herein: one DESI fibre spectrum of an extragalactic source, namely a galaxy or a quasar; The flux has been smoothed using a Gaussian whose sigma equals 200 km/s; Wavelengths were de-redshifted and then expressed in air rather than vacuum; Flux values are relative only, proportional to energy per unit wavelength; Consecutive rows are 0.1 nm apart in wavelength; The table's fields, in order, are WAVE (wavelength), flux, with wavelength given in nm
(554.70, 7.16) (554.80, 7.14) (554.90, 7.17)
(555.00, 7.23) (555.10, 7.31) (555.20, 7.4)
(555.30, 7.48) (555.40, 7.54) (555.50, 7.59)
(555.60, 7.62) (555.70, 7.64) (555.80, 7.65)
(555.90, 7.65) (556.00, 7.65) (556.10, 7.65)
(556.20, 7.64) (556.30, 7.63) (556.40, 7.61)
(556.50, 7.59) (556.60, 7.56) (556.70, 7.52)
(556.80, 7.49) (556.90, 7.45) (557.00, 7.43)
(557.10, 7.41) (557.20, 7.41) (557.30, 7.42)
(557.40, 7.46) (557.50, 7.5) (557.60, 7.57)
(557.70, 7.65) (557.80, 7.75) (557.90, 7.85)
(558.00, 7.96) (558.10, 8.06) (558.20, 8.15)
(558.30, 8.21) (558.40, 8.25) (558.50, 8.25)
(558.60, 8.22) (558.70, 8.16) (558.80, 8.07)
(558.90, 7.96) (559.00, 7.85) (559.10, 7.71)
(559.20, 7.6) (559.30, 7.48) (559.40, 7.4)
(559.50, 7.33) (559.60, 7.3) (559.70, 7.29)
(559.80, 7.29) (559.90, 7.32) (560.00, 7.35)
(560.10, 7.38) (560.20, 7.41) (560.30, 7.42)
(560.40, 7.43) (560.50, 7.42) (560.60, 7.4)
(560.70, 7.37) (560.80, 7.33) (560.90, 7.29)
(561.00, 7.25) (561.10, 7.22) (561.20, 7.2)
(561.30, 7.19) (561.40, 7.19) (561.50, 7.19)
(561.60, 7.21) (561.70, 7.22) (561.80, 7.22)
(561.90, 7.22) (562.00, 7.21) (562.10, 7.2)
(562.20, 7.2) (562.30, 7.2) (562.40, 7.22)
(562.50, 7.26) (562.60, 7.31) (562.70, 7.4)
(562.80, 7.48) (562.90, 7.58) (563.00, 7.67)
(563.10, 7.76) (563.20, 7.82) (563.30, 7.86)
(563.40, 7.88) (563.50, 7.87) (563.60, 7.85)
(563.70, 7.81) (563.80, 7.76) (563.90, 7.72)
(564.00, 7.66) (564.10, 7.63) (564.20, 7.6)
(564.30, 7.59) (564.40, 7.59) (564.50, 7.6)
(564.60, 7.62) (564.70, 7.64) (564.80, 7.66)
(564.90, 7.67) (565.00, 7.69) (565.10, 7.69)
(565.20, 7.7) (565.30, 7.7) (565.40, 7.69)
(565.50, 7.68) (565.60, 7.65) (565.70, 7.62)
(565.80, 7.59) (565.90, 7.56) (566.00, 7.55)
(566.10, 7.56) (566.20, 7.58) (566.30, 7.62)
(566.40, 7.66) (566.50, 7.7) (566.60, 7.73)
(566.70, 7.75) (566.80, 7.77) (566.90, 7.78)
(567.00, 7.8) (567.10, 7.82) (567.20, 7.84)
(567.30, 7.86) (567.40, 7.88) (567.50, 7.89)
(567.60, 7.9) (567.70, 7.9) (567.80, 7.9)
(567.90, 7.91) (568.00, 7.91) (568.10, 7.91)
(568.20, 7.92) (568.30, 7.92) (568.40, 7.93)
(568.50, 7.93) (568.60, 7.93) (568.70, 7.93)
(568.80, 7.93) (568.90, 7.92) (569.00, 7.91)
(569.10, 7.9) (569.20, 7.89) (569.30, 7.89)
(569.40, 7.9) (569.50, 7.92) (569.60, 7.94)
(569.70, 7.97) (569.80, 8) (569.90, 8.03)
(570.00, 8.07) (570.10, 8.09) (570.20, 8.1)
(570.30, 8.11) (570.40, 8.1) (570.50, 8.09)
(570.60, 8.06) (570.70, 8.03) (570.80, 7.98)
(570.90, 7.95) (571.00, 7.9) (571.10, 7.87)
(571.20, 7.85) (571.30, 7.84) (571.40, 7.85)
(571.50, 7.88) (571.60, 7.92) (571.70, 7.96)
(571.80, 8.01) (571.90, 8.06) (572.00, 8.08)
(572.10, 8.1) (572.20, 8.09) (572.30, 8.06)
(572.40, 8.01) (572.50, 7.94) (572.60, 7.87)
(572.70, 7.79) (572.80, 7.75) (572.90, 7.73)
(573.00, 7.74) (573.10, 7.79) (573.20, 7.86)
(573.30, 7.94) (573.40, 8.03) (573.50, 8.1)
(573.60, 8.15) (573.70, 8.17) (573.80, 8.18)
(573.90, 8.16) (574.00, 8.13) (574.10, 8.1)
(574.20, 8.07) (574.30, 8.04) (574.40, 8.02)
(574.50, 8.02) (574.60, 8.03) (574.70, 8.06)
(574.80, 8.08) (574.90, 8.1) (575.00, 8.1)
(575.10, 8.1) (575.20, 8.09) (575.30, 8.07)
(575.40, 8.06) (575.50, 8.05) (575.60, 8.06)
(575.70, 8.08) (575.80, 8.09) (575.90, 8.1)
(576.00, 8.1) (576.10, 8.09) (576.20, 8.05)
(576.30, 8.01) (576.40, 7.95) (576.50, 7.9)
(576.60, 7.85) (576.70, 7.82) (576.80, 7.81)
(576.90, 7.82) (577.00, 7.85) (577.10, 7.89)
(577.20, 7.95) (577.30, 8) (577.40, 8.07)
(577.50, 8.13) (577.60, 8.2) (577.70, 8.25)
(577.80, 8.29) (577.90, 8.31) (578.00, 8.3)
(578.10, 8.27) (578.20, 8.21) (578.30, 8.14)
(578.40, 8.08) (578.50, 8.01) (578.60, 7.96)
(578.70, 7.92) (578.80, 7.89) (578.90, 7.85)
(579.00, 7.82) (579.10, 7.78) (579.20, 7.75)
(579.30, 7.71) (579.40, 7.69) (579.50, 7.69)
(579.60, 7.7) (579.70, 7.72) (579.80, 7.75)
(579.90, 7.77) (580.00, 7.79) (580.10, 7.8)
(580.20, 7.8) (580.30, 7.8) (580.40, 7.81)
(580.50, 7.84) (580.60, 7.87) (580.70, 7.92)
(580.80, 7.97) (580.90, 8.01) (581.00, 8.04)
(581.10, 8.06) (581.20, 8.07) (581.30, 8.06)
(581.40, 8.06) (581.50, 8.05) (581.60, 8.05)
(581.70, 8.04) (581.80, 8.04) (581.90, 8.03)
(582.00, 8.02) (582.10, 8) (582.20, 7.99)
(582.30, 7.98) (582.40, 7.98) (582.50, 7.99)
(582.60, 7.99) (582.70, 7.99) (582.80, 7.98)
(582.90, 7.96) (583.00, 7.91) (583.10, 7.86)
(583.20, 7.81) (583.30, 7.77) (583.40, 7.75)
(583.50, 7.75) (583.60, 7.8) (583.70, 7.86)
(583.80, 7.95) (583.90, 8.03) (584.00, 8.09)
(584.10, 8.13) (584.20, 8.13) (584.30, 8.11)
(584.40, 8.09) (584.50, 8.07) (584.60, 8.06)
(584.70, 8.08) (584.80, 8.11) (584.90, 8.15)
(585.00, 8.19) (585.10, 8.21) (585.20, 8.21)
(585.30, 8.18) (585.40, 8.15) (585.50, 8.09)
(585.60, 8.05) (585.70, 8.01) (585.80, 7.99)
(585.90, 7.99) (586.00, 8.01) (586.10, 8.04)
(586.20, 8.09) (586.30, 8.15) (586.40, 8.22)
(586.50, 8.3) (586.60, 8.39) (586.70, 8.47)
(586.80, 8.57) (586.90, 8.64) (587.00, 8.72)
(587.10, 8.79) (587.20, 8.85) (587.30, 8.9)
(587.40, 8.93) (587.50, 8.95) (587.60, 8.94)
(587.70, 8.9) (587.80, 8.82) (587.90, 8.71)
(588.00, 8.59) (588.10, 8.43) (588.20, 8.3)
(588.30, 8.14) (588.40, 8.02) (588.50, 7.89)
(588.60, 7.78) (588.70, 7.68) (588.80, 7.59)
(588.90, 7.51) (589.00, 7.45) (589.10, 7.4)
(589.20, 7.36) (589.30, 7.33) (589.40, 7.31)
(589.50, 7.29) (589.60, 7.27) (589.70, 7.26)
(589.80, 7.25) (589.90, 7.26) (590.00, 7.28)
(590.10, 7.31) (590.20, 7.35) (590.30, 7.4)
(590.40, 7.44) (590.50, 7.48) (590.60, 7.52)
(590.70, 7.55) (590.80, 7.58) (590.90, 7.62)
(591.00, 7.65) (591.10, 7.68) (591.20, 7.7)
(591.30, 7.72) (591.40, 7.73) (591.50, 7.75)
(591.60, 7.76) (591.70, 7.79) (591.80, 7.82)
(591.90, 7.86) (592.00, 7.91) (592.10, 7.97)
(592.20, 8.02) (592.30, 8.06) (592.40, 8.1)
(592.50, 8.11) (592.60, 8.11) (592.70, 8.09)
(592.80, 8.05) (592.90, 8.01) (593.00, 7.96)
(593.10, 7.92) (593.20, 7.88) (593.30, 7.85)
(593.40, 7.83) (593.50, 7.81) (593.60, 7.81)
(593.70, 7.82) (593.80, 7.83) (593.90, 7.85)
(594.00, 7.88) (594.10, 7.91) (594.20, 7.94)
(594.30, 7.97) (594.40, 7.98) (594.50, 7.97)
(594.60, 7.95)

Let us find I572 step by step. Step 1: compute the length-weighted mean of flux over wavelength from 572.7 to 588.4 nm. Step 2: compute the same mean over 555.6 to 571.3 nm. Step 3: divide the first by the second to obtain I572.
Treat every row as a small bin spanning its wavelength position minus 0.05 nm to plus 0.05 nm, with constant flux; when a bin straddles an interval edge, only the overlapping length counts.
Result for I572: 1.05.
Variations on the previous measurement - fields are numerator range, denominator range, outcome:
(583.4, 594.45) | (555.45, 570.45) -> 1.04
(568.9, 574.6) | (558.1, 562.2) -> 1.06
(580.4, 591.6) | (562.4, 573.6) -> 1.02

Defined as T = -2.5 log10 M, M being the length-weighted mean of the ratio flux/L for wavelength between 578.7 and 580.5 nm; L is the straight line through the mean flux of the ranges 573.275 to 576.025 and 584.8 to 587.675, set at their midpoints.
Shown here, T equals 0.06 mag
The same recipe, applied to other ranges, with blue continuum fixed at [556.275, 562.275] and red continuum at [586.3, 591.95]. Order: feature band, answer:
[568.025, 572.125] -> -0.04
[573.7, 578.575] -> -0.04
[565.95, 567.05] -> -0.01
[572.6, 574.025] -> -0.03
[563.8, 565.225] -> -0.01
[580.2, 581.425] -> -0.02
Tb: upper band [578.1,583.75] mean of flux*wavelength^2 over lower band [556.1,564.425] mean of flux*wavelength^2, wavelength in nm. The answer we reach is 1.13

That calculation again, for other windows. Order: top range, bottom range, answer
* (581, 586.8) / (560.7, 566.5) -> 1.15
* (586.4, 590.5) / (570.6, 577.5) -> 1.05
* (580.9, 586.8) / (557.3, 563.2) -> 1.16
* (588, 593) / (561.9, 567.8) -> 1.10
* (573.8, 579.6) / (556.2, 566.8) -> 1.12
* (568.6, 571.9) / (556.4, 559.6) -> 1.08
